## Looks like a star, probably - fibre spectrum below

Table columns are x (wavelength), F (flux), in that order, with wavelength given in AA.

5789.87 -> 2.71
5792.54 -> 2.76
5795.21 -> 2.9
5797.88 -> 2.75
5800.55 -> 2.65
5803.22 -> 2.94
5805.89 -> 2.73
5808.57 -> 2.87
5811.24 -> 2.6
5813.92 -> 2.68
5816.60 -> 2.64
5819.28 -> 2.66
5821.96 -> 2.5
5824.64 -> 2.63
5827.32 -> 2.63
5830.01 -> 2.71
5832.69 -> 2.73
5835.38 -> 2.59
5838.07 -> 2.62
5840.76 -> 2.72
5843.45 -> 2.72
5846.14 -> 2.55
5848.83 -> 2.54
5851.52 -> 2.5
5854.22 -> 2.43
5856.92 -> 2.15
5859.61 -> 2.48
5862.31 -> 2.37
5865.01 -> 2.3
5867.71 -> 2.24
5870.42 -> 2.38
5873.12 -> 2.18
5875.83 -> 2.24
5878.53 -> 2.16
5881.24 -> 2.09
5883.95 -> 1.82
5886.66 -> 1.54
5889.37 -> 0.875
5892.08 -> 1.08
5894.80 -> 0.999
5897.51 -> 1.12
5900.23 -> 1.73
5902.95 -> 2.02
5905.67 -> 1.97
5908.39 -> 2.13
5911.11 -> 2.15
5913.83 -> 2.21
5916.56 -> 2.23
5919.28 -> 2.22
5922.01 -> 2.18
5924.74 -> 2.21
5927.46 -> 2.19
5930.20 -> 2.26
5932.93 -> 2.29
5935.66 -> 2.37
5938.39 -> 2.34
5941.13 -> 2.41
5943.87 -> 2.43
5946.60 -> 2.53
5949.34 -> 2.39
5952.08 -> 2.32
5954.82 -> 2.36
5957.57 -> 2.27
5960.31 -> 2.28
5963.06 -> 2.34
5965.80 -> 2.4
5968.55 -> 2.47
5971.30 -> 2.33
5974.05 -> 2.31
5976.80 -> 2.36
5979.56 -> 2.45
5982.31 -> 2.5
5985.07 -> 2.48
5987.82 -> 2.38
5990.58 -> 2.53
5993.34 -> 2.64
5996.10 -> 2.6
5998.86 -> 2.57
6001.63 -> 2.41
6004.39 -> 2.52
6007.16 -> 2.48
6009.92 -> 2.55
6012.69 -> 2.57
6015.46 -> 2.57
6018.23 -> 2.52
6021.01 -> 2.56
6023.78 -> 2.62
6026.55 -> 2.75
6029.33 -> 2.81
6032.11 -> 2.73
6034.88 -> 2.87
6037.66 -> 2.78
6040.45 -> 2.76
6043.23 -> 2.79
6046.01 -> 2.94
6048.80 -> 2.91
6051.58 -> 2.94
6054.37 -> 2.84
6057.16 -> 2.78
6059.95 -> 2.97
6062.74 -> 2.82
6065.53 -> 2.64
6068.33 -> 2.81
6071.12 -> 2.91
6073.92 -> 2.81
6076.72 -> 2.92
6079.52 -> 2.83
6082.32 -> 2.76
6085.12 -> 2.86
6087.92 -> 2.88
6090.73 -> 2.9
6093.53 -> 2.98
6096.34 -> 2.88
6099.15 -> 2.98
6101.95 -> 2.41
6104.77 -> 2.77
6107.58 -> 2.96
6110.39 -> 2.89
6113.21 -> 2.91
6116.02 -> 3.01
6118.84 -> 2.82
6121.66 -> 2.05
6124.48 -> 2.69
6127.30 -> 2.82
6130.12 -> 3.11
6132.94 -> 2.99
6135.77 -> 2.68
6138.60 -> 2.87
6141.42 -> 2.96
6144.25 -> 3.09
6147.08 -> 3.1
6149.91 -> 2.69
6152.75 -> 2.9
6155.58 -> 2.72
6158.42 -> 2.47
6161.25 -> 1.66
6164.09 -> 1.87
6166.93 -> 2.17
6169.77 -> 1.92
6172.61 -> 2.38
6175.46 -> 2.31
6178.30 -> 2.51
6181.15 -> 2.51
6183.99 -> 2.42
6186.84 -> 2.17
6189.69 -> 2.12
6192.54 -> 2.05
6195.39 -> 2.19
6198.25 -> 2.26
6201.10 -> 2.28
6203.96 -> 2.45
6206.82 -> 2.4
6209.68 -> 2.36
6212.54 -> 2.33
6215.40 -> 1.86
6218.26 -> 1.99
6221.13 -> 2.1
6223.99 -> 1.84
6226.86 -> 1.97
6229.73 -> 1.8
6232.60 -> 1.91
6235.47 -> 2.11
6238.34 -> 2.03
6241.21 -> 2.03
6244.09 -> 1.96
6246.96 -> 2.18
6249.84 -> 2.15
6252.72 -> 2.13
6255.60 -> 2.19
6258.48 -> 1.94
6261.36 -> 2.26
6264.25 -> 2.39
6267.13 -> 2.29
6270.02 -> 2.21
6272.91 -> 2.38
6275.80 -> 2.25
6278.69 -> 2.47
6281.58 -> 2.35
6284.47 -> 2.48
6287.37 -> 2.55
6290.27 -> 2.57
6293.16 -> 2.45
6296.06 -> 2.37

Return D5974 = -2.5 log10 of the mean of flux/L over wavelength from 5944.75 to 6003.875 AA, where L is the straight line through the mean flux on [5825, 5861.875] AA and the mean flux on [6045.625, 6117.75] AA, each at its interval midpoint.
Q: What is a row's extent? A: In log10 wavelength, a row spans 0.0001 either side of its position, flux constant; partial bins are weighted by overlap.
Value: 0.13 mag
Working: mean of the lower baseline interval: 2.56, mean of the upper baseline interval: 2.86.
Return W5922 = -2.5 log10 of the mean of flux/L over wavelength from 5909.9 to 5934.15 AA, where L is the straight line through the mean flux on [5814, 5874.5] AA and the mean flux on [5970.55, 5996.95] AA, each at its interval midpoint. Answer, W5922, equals 0.12 mag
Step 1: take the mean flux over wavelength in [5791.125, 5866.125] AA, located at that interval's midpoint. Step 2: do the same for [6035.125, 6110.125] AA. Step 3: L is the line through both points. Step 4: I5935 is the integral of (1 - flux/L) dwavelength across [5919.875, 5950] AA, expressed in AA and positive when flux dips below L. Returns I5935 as 4.4 AA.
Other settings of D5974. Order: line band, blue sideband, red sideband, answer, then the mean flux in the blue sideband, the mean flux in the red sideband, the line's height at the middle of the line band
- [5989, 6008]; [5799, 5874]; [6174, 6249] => -0.064 mag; 2.56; 2.16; 2.39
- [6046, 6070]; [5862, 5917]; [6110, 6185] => -0.205 mag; 1.88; 2.61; 2.36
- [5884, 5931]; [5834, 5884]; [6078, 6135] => 0.331 mag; 2.39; 2.82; 2.47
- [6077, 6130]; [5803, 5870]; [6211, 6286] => -0.221 mag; 2.57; 2.14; 2.29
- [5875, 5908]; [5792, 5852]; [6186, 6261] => 0.492 mag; 2.68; 2.11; 2.58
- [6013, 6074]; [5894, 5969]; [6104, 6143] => -0.089 mag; 2.18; 2.83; 2.56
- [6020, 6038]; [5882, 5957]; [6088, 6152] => -0.110 mag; 2.02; 2.84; 2.47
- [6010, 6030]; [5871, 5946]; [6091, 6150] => -0.075 mag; 1.99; 2.85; 2.44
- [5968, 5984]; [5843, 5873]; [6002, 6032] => 0.064 mag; 2.41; 2.59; 2.55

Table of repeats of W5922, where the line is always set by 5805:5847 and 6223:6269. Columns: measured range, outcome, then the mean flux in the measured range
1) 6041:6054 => -0.22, 2.88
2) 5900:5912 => 0.25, 2.02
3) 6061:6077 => -0.21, 2.81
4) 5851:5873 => 0.12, 2.34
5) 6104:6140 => -0.24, 2.81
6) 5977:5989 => 0.00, 2.44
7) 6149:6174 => -0.05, 2.3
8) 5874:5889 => 0.33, 1.9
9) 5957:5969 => 0.05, 2.35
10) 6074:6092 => -0.23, 2.85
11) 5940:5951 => 0.03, 2.44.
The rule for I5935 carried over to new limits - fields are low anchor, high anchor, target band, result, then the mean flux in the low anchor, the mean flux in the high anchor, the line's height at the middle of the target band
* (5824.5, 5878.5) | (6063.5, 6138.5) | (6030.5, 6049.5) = -0.6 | 2.47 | 2.82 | 2.73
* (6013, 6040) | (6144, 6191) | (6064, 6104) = -4.0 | 2.69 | 2.4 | 2.57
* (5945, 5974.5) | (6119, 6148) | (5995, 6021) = -0.4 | 2.37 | 2.83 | 2.5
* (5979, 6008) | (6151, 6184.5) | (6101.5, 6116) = -2.7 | 2.51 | 2.32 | 2.38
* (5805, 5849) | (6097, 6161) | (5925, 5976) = 6.9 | 2.66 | 2.79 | 2.71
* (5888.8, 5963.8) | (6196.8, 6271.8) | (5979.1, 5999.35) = -4.2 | 2.08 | 2.13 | 2.09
